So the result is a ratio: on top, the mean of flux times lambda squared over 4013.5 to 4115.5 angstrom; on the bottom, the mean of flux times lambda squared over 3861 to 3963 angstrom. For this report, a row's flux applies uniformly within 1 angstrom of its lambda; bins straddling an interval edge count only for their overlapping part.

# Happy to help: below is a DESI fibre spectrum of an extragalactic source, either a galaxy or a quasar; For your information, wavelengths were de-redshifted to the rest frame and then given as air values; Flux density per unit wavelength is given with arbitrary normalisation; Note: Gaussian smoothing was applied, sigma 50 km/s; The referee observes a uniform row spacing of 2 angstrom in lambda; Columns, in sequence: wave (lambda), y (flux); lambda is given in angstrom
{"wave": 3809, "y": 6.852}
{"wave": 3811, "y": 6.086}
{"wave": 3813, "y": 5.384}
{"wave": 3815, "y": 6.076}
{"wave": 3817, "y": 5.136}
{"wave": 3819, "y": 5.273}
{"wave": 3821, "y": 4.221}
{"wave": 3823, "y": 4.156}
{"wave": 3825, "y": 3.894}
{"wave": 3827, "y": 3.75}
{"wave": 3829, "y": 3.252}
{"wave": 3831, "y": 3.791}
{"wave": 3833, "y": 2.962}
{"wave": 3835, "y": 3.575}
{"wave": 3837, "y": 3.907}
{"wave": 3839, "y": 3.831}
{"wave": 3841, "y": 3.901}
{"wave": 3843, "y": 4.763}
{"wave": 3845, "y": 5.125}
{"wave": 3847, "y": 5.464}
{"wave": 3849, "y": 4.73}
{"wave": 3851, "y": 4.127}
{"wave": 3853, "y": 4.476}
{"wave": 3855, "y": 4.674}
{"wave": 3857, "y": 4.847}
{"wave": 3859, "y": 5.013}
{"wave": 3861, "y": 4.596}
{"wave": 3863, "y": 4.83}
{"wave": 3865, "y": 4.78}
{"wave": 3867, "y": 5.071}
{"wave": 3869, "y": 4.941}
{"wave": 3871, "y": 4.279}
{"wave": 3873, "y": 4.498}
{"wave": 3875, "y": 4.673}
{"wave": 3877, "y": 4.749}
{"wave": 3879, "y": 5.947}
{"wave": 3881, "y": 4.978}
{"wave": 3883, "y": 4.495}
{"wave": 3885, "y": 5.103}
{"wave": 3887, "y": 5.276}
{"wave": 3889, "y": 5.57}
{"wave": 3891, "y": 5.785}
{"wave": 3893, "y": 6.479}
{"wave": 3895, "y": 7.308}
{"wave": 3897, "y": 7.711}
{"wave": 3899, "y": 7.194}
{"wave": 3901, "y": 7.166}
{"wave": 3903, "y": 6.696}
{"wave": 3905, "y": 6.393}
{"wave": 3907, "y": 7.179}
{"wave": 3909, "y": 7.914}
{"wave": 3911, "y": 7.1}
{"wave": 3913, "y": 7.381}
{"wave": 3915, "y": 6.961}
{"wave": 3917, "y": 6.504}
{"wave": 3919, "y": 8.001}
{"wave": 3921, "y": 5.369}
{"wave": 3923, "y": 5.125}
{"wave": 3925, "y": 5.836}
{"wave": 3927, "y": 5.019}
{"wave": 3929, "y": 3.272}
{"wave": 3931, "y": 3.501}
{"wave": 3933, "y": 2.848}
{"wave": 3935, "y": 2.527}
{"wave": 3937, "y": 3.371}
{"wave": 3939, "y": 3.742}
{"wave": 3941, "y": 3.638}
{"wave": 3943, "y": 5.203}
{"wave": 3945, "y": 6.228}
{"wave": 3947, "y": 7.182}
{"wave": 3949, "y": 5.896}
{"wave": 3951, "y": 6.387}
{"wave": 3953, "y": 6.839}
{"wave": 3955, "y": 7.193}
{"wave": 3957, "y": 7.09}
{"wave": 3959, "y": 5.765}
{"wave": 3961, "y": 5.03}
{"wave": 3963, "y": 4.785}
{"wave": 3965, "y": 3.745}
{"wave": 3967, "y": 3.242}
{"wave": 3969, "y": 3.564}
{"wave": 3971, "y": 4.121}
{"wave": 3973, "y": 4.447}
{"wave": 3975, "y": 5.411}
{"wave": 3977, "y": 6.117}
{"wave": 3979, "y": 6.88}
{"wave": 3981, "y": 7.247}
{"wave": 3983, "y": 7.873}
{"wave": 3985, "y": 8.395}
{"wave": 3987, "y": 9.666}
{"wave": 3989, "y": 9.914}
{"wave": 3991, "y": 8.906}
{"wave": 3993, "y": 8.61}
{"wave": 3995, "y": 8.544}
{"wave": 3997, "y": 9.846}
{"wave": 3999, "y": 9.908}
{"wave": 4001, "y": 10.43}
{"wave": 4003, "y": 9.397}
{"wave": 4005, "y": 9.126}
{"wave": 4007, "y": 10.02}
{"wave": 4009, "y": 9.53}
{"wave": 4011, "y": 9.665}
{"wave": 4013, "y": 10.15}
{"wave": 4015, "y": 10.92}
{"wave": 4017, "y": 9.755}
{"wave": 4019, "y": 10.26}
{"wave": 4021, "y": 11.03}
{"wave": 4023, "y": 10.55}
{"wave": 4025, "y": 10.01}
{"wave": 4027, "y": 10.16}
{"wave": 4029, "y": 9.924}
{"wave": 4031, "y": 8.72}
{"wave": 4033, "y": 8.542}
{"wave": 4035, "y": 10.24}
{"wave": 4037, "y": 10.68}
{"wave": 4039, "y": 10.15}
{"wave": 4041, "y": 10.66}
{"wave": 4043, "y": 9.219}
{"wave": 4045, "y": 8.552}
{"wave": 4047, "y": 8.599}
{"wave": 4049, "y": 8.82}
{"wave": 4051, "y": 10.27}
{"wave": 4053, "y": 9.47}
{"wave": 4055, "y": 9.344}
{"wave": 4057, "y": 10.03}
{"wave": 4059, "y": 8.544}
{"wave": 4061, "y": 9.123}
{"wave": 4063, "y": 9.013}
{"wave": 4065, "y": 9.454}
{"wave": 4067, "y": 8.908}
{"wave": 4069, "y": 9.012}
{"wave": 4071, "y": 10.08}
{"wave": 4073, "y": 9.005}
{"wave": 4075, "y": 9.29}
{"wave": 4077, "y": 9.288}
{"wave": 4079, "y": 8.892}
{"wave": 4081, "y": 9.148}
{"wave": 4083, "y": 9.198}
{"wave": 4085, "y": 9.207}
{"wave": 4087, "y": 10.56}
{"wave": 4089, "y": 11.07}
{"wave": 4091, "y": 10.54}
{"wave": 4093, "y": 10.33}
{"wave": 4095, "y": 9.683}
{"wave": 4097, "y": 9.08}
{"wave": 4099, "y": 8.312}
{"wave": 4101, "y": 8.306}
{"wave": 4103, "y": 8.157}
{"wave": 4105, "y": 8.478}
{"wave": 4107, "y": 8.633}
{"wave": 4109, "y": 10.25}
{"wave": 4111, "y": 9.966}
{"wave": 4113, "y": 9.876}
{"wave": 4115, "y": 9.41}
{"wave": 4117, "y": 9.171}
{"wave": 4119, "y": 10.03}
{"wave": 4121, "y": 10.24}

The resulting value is 1.8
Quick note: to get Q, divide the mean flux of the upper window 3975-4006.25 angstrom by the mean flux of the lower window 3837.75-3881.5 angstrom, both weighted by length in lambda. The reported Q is 1.82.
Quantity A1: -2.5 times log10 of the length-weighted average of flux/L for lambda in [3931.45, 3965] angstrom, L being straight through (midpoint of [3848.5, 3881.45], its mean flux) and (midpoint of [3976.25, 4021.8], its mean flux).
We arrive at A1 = 0.42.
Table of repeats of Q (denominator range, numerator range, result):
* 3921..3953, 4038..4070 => 1.97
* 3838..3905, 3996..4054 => 1.87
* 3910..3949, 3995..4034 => 1.89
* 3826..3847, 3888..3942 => 1.45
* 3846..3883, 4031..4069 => 1.95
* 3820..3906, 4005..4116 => 1.93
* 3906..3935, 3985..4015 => 1.66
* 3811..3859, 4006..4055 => 2.21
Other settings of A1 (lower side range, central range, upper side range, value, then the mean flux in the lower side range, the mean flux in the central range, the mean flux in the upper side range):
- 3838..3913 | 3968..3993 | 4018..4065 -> 0.17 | 5.48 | 6.95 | 9.64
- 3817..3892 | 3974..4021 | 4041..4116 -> -0.18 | 4.58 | 9.02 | 9.35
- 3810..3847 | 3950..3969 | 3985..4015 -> 0.46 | 4.42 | 5.46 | 9.56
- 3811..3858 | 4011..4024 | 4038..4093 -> -0.23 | 4.44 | 10.4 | 9.48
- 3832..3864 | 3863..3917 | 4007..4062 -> -0.06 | 4.43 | 5.97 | 9.74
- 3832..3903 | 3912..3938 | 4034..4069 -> 0.25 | 5.08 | 5.06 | 9.46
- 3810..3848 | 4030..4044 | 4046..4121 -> -0.15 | 4.45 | 9.74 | 9.38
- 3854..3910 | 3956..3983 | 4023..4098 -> 0.39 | 5.65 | 5.29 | 9.55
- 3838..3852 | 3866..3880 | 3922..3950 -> -0.08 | 4.56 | 4.88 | 4.53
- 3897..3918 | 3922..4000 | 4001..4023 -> 0.41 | 7.08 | 5.97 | 10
